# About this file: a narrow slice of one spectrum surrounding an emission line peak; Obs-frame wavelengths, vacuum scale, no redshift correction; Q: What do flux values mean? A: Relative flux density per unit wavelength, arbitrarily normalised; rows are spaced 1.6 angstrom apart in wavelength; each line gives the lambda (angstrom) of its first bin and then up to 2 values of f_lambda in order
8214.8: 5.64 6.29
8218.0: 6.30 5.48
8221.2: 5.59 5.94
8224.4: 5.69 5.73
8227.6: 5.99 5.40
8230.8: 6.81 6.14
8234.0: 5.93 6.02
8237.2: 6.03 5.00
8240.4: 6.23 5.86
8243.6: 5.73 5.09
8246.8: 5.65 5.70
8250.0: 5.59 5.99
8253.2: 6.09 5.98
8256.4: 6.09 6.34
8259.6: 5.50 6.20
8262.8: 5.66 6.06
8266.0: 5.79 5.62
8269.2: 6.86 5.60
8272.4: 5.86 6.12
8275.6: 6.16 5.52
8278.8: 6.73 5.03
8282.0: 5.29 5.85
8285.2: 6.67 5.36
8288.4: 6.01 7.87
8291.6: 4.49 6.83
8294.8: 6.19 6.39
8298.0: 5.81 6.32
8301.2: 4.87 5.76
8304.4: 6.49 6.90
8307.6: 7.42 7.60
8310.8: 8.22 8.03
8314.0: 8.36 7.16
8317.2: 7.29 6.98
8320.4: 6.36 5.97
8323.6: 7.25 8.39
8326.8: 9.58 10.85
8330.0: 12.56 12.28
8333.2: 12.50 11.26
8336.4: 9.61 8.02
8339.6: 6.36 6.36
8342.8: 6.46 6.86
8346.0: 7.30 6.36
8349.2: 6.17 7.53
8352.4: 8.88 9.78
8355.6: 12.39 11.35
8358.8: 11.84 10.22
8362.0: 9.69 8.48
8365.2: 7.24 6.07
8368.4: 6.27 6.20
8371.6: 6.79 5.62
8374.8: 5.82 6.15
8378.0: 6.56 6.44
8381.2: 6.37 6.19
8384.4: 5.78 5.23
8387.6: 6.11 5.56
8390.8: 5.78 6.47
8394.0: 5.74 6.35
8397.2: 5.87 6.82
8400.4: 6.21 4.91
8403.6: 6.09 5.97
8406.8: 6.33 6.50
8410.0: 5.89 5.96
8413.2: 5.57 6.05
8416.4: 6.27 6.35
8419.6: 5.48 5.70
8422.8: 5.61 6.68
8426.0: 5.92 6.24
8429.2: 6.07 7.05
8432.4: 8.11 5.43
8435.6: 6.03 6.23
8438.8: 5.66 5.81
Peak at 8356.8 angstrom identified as [N II] 6583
